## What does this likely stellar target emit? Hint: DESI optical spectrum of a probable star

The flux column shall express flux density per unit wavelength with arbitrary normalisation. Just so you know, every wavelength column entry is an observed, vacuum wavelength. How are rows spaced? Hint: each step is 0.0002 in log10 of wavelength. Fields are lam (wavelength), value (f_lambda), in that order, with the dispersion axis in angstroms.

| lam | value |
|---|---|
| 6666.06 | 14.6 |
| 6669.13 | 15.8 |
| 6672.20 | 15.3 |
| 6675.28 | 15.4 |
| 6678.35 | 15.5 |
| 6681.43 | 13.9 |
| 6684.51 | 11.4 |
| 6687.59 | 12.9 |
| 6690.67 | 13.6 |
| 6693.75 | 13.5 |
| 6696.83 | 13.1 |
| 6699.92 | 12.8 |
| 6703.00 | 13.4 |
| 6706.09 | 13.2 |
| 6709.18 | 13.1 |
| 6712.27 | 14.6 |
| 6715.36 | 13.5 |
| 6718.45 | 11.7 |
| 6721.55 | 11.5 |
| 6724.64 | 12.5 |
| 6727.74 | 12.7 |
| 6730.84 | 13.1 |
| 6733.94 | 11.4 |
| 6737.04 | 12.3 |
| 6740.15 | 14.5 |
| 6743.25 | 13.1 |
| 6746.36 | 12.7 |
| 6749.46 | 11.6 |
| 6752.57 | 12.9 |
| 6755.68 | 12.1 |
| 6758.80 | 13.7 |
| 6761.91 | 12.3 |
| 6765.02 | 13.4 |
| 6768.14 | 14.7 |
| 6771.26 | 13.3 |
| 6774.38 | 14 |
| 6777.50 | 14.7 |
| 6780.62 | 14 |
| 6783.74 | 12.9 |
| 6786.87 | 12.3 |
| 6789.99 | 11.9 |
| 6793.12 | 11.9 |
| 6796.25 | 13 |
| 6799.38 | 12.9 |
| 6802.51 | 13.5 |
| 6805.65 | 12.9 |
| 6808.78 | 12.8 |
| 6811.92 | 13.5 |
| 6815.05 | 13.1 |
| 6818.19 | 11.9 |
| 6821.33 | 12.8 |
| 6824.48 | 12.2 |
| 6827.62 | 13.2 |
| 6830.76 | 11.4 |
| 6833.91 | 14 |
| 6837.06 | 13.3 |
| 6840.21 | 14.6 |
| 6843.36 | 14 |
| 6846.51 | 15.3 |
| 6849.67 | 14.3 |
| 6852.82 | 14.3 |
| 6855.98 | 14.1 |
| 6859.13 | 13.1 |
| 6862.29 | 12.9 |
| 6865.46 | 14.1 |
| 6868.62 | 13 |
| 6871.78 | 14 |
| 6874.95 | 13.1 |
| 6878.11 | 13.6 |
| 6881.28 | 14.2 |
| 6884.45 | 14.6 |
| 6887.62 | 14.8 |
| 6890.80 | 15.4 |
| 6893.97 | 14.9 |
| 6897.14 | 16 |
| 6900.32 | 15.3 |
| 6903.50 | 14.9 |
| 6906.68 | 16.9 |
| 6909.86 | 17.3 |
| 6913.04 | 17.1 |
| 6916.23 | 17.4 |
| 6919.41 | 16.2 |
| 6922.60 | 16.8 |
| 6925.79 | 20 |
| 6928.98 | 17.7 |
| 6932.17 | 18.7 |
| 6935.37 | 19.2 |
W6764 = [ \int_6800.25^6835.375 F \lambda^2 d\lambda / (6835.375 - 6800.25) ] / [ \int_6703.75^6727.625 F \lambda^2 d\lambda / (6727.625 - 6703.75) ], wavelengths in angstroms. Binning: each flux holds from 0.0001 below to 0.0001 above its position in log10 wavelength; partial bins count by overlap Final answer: 1.03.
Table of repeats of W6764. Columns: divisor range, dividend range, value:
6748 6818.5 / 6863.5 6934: 1.25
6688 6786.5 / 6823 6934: 1.19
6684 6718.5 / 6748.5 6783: 1.03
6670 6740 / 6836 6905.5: 1.13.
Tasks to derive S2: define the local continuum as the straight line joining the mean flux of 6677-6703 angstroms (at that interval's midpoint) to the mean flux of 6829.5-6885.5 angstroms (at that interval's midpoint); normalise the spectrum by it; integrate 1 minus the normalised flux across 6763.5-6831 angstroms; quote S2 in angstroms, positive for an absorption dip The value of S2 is 2.8 angstroms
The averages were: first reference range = 13.3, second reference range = 13.8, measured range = 13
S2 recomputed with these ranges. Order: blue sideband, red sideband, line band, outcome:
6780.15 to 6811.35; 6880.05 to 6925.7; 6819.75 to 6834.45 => 1.18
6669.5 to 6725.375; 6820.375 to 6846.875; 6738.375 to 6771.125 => 0.74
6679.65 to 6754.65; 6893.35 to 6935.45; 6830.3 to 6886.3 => 7.07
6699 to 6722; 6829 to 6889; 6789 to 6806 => 1.02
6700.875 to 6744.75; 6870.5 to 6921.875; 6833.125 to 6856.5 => 0.64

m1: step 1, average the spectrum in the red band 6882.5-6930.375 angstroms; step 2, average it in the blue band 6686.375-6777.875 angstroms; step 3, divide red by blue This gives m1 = 1.25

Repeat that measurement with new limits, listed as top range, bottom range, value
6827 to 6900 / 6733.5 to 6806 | 1.08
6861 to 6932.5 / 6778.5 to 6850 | 1.19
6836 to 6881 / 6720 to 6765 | 1.10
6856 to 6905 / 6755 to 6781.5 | 1.05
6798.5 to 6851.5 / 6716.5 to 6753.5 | 1.06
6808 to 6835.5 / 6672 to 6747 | 0.97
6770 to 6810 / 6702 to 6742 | 1.02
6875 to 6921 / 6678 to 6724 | 1.19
